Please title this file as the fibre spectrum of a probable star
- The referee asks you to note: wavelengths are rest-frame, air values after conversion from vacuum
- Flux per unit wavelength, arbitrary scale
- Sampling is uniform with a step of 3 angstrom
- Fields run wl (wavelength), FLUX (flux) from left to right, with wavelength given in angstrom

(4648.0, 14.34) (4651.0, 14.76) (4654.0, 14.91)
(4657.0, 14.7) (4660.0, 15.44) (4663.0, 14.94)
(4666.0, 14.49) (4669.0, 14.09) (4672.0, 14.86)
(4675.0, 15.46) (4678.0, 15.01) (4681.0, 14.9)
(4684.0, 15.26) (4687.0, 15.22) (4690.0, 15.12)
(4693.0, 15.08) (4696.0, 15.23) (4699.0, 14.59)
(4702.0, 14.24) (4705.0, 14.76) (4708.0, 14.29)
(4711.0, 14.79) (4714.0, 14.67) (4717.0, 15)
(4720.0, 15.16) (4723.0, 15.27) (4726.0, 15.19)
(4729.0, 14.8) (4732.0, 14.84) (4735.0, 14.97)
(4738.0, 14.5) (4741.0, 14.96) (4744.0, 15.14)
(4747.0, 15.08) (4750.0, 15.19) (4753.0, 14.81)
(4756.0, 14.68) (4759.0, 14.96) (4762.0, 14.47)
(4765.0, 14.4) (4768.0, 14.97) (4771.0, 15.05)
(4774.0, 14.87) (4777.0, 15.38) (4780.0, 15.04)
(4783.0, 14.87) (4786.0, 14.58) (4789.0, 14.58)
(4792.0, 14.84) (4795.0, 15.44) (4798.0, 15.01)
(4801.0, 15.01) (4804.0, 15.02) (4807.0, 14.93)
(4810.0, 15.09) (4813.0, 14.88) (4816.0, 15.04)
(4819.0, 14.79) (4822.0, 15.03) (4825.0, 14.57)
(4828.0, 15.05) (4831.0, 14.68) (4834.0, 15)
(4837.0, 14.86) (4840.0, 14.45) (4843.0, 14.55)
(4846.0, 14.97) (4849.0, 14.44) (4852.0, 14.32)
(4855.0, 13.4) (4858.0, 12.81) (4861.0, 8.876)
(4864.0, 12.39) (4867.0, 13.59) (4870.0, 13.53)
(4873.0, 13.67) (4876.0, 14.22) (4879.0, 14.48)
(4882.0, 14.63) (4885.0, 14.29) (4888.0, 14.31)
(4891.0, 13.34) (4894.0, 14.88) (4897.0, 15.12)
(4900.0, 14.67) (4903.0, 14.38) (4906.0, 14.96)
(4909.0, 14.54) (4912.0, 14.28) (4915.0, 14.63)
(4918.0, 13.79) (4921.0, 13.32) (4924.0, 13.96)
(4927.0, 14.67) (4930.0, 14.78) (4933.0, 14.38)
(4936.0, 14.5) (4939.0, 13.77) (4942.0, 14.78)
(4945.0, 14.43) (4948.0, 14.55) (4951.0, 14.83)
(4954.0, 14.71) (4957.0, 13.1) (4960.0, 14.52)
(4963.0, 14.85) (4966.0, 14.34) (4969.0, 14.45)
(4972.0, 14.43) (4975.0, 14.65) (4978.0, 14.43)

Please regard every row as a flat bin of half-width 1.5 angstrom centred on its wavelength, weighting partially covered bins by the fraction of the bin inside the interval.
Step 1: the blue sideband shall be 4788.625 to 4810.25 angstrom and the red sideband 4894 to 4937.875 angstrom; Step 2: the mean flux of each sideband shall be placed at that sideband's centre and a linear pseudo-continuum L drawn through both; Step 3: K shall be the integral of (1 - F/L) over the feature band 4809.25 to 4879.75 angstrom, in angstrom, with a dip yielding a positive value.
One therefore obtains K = 3.30 angstrom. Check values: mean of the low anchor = 15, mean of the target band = 14.1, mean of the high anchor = 14.4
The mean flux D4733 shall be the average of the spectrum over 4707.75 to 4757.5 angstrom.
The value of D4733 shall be 14.9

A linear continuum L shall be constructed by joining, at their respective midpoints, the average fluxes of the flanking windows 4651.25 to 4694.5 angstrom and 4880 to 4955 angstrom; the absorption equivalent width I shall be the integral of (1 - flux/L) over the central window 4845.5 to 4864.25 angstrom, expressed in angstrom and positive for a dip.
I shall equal 2.0 angstrom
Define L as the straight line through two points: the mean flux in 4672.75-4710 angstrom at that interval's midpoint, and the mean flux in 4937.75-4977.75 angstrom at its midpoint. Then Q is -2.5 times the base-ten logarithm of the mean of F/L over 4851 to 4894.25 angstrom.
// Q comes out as 0.086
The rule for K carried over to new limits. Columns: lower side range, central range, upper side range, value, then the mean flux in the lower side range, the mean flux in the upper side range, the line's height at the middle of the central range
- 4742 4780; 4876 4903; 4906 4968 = 0.1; 14.9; 14.4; 14.5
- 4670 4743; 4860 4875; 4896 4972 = 2.0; 14.9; 14.4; 14.6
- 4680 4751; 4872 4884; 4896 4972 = 0.2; 14.9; 14.4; 14.5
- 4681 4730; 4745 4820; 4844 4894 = -3.2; 14.9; 13.6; 14.3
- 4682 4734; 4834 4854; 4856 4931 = -0.6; 14.9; 13.9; 14.2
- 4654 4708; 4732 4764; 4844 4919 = -0.6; 14.9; 13.9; 14.6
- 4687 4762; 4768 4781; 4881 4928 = -0.3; 14.9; 14.4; 14.7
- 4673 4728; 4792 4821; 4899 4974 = -0.6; 15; 14.4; 14.7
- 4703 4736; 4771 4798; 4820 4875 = -1.1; 14.9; 13.9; 14.4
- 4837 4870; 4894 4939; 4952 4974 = -1.4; 13.5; 14.4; 14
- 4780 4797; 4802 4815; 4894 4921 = -0.1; 14.9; 14.5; 14.8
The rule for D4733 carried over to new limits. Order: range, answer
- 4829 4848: 14.8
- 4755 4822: 14.9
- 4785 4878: 14.3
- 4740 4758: 15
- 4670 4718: 14.9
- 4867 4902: 14.3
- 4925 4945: 14.5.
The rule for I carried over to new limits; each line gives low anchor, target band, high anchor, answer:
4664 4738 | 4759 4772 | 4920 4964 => 0.0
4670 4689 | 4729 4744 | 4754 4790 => 0.1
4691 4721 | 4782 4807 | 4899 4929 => -0.6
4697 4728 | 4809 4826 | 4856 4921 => -0.8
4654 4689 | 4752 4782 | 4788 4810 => 0.2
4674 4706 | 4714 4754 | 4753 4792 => -0.2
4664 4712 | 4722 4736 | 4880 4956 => -0.2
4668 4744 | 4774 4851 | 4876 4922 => -1.4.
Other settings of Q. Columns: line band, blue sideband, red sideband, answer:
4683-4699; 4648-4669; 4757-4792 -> -0.024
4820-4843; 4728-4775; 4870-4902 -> -0.019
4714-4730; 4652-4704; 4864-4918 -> -0.020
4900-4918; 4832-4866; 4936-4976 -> -0.032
